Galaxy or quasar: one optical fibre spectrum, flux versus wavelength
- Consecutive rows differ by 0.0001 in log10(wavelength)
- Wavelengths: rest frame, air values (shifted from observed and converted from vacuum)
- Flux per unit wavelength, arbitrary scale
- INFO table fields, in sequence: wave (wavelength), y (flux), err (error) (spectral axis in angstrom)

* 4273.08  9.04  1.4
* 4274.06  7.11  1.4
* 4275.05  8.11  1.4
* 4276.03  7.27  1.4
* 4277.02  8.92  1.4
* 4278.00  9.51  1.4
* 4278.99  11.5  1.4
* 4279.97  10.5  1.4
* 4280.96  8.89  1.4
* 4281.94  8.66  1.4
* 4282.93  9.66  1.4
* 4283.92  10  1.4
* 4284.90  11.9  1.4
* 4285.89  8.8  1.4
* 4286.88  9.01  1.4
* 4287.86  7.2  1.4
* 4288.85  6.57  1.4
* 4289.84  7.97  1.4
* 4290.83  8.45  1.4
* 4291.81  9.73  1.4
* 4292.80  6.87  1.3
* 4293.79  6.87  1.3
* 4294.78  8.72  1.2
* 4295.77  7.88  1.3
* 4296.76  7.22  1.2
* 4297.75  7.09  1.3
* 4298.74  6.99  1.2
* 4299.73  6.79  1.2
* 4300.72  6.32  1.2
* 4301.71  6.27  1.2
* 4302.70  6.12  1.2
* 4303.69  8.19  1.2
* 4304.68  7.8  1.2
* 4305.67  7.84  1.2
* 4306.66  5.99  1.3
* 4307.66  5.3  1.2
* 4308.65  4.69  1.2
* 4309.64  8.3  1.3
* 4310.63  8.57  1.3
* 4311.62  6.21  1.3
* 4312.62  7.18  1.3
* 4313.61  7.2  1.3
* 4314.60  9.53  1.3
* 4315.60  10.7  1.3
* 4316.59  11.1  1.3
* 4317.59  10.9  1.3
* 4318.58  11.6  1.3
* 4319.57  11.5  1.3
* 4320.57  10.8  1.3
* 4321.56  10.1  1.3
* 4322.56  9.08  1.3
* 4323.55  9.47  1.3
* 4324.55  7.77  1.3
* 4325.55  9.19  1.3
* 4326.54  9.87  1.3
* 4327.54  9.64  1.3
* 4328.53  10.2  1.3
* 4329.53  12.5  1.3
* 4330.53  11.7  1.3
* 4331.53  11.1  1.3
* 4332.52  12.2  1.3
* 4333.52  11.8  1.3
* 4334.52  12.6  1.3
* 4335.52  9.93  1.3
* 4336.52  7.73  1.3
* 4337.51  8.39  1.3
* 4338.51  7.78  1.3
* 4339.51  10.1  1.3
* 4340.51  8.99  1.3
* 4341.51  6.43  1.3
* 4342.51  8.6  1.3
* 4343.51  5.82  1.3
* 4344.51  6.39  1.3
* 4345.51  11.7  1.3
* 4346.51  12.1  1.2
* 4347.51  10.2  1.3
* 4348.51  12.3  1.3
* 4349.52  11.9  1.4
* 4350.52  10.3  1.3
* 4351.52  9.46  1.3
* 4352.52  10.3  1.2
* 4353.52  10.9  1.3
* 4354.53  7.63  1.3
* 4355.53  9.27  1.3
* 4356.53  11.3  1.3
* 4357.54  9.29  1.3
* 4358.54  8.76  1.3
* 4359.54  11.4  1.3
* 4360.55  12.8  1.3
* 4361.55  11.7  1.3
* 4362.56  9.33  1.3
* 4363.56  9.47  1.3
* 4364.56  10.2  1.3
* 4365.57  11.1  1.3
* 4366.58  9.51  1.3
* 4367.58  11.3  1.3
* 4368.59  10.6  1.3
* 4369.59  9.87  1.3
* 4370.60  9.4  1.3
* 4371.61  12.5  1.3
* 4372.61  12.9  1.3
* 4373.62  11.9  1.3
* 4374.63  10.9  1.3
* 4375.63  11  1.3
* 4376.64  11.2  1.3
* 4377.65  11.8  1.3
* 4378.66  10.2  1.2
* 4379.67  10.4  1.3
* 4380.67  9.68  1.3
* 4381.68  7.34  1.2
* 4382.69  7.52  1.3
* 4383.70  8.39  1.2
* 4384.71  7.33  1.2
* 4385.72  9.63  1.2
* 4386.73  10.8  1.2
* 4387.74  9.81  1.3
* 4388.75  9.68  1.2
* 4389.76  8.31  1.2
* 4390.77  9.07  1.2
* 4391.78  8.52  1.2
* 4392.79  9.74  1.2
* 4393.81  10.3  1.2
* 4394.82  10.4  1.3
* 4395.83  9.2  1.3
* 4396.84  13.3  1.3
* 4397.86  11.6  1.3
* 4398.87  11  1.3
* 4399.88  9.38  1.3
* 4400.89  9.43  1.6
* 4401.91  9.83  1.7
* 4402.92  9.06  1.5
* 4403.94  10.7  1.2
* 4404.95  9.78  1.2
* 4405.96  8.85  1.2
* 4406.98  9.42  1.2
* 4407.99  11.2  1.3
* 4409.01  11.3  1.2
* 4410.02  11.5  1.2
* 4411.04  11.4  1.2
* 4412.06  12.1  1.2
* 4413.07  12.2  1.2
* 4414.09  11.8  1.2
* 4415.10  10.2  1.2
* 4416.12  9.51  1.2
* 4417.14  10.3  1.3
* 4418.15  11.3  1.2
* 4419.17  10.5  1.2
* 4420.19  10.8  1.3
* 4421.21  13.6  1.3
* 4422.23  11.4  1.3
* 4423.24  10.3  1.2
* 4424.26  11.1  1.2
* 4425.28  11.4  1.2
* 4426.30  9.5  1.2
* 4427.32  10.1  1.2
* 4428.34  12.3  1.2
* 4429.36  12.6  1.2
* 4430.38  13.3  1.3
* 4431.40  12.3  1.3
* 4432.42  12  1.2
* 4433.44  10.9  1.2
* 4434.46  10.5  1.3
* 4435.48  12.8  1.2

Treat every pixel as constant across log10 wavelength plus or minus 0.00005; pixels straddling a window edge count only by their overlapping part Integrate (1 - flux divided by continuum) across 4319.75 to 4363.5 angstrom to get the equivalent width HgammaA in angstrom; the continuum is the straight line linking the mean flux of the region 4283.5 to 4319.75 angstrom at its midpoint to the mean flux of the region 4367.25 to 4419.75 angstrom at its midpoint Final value -4.6 angstrom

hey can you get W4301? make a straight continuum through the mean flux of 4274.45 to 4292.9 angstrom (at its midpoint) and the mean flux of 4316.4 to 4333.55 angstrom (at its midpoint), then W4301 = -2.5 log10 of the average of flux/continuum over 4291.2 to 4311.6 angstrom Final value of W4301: 0.320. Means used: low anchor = 8.96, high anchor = 10.5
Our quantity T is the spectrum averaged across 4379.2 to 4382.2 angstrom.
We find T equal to 9.14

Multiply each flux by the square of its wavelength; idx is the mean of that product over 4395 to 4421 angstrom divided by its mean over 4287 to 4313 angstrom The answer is 1.55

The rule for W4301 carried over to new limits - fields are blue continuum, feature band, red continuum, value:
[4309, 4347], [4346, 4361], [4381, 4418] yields -0.084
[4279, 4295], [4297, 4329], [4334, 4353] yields 0.097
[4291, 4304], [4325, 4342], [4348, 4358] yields -0.091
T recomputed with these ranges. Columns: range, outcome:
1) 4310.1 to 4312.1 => 7.43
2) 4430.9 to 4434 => 11.7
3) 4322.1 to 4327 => 9.08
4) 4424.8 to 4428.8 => 10.8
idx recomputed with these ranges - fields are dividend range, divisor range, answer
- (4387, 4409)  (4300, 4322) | 1.25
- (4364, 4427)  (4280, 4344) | 1.23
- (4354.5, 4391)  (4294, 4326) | 1.27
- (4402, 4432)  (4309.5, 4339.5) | 1.17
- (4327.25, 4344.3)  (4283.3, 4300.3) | 1.22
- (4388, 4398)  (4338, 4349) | 1.11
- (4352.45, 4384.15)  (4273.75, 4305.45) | 1.30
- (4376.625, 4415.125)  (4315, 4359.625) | 1.03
